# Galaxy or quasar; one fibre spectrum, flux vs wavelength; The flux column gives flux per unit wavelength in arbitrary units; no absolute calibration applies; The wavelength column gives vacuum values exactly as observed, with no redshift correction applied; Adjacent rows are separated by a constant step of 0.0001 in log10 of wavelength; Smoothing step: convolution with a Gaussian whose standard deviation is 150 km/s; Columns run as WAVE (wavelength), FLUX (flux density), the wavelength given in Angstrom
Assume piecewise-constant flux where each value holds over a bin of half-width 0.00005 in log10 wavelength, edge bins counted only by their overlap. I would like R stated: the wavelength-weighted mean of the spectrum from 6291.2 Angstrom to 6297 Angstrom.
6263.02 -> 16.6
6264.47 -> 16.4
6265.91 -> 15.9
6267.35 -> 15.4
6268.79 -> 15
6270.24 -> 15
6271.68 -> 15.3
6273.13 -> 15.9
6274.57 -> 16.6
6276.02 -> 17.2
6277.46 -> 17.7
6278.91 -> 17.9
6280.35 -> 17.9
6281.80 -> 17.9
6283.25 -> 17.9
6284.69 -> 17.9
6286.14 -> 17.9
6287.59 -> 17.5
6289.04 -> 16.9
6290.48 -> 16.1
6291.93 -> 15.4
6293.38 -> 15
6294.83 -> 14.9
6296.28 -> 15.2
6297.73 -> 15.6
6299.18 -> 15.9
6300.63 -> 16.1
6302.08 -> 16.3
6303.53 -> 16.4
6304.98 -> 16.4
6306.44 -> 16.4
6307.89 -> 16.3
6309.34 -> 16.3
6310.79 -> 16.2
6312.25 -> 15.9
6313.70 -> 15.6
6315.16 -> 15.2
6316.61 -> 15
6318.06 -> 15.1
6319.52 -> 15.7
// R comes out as 15.1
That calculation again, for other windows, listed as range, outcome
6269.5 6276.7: 16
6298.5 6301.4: 16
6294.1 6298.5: 15.2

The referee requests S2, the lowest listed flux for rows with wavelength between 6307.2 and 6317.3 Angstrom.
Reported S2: 15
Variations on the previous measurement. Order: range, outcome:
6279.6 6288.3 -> 17.5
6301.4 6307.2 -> 16.3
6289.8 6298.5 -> 14.9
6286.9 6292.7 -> 15.4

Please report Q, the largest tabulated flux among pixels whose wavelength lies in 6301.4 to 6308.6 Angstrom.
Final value 16.4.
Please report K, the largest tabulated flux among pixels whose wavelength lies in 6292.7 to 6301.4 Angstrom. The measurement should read 16.1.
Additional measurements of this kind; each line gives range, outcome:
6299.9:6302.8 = 16.3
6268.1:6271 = 15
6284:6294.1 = 17.9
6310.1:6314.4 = 16.2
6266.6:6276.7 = 17.2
